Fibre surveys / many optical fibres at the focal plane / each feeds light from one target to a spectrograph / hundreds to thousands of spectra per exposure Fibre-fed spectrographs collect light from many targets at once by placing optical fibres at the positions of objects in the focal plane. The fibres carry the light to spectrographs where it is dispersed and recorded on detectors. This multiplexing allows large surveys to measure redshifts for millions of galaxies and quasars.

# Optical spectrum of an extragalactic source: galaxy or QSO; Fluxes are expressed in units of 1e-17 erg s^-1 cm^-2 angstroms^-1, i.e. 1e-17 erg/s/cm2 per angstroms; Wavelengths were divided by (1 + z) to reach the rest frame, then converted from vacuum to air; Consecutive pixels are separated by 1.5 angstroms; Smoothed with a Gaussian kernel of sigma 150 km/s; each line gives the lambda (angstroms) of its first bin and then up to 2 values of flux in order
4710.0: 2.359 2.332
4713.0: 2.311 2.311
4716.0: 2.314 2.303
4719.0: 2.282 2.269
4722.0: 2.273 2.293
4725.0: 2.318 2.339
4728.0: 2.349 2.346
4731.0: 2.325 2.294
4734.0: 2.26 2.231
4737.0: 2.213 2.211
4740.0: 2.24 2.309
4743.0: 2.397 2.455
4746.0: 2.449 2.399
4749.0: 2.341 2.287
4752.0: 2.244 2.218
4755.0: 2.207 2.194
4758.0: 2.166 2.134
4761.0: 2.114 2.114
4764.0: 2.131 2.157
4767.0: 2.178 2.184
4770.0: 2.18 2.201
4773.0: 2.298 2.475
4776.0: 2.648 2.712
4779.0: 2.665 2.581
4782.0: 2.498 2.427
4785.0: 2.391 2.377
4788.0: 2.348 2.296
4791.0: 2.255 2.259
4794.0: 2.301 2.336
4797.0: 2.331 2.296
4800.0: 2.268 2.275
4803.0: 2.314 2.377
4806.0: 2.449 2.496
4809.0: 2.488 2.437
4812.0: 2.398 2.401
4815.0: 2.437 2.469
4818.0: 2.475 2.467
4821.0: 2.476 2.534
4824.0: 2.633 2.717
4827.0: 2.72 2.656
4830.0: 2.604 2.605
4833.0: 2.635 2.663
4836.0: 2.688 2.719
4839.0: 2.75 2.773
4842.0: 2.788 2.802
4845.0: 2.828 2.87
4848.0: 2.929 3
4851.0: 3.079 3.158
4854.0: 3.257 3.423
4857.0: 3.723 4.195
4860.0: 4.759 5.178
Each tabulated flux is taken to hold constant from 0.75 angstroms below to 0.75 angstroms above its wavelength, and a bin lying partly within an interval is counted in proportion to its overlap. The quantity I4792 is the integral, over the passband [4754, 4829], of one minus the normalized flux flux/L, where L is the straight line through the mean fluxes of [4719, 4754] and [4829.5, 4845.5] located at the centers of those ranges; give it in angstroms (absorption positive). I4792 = 4.52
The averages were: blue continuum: 2.31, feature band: 2.38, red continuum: 2.71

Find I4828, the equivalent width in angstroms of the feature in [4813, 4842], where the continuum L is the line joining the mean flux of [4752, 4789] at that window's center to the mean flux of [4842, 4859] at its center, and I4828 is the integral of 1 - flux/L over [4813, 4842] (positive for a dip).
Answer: 3.2 angstroms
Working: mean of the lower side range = 2.31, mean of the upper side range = 3.17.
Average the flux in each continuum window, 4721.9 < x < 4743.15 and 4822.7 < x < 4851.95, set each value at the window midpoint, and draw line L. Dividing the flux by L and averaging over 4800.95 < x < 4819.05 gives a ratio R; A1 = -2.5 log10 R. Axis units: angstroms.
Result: 0.09 mag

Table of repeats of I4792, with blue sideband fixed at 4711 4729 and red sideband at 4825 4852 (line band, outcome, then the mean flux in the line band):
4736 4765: 2.1 angstroms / 2.25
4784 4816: 3.2 angstroms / 2.36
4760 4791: 2.2 angstroms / 2.34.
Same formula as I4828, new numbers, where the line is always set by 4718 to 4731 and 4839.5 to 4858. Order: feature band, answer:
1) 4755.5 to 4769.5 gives 2.1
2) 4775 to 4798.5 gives 2.3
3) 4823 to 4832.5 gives 0.9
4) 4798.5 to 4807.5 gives 1.4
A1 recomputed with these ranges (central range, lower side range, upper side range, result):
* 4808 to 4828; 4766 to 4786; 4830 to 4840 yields 0.037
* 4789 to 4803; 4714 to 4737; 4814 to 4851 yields 0.116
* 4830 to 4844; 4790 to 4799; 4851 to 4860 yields 0.186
